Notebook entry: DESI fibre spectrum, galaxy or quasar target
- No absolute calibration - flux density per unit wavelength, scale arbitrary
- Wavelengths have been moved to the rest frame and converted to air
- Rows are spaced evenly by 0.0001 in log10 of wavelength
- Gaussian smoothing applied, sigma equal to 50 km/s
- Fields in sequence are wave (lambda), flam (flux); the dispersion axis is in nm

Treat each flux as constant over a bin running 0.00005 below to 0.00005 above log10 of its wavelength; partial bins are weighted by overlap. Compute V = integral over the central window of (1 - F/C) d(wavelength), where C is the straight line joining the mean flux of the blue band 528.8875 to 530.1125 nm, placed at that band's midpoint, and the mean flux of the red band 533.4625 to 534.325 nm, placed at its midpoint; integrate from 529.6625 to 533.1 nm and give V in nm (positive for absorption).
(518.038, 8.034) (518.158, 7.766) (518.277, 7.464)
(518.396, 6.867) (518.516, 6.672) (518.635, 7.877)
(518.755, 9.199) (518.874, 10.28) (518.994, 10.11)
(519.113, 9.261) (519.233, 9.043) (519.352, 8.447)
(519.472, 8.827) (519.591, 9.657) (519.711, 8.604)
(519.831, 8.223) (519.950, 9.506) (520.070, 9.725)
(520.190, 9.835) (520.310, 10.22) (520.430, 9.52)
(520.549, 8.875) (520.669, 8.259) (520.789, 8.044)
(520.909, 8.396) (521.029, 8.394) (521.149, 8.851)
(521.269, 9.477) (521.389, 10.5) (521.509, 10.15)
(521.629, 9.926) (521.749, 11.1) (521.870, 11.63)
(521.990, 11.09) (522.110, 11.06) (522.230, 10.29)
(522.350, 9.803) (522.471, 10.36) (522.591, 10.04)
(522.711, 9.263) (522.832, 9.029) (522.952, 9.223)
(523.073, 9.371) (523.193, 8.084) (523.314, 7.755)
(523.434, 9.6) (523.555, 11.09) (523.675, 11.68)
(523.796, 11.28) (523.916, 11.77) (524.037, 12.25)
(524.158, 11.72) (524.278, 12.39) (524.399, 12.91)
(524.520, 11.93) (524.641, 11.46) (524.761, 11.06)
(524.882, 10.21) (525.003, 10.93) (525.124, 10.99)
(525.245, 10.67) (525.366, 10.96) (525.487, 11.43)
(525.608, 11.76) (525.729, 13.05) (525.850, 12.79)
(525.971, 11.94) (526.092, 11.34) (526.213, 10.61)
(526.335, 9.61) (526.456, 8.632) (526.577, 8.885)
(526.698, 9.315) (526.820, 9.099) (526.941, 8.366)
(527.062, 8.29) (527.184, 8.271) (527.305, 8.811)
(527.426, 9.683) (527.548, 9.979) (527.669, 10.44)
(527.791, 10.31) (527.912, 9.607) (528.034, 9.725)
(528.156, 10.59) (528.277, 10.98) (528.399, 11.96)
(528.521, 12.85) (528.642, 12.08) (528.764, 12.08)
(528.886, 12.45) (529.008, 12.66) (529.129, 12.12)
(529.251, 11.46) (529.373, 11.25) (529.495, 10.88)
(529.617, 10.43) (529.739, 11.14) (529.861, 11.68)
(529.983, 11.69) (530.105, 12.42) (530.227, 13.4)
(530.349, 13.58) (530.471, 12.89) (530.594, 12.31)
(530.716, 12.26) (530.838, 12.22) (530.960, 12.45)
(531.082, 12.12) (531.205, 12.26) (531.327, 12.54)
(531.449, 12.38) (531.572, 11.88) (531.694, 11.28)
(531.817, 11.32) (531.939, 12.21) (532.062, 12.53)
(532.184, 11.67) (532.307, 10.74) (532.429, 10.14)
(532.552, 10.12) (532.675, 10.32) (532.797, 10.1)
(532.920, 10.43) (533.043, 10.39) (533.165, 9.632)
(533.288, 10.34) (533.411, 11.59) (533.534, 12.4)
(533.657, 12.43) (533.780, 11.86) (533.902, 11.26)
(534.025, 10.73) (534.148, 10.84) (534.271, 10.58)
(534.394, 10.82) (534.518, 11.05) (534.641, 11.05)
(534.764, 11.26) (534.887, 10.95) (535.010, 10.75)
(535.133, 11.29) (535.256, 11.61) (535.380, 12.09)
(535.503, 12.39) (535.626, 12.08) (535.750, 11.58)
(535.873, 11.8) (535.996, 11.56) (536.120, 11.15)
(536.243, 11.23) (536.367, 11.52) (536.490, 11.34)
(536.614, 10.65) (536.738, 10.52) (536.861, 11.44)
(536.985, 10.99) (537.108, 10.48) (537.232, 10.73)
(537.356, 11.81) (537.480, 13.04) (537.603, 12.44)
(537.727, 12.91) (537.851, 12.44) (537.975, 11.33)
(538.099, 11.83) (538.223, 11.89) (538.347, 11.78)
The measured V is -0.059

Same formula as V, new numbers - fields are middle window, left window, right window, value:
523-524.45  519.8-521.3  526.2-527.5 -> -0.287 nm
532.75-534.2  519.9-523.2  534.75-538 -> 0.021 nm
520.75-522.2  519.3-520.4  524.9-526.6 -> -0.028 nm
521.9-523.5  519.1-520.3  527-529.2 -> 0.008 nm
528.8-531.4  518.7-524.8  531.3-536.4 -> -0.296 nm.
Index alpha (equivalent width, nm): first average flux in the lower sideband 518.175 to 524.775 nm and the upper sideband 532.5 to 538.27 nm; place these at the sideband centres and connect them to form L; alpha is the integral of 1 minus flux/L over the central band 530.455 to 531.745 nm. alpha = -0.17 nm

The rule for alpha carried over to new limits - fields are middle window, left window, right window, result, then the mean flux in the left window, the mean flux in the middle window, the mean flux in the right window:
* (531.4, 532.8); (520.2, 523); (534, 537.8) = -0.04 nm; 9.72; 11.3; 11.4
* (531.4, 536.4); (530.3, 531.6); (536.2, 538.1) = 0.32 nm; 12.4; 11.2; 11.5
